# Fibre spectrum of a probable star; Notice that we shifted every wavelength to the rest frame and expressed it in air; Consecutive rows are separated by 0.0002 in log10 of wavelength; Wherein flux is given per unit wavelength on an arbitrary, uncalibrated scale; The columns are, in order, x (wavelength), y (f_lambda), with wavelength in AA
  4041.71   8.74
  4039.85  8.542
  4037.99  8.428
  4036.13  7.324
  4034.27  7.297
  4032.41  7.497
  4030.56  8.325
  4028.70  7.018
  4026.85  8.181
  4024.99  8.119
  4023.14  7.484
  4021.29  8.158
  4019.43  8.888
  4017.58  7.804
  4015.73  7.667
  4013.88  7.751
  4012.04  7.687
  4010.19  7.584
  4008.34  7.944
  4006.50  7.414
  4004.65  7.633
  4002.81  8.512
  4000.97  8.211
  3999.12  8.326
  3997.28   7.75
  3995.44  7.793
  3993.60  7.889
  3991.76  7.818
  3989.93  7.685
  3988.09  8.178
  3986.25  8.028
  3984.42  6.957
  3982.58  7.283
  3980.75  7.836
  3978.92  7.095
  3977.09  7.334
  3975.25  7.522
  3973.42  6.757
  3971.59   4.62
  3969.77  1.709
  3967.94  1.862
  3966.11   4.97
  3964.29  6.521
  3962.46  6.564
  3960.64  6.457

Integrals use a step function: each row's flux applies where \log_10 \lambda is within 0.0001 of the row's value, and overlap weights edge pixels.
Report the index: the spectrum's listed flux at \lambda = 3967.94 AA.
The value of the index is 1.862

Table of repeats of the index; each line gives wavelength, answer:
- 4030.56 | 8.325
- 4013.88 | 7.751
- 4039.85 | 8.542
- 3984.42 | 6.957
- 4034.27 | 7.297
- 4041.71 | 8.74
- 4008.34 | 7.944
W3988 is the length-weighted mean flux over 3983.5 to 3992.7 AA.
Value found 7.74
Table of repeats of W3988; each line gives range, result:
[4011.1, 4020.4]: 7.96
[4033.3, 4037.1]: 7.31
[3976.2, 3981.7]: 7.43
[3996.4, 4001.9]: 8.09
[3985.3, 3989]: 8.09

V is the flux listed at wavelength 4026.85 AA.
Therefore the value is 8.181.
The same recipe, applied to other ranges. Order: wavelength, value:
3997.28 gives 7.75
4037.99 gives 8.428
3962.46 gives 6.564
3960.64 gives 6.457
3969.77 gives 1.709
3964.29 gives 6.521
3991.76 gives 7.818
